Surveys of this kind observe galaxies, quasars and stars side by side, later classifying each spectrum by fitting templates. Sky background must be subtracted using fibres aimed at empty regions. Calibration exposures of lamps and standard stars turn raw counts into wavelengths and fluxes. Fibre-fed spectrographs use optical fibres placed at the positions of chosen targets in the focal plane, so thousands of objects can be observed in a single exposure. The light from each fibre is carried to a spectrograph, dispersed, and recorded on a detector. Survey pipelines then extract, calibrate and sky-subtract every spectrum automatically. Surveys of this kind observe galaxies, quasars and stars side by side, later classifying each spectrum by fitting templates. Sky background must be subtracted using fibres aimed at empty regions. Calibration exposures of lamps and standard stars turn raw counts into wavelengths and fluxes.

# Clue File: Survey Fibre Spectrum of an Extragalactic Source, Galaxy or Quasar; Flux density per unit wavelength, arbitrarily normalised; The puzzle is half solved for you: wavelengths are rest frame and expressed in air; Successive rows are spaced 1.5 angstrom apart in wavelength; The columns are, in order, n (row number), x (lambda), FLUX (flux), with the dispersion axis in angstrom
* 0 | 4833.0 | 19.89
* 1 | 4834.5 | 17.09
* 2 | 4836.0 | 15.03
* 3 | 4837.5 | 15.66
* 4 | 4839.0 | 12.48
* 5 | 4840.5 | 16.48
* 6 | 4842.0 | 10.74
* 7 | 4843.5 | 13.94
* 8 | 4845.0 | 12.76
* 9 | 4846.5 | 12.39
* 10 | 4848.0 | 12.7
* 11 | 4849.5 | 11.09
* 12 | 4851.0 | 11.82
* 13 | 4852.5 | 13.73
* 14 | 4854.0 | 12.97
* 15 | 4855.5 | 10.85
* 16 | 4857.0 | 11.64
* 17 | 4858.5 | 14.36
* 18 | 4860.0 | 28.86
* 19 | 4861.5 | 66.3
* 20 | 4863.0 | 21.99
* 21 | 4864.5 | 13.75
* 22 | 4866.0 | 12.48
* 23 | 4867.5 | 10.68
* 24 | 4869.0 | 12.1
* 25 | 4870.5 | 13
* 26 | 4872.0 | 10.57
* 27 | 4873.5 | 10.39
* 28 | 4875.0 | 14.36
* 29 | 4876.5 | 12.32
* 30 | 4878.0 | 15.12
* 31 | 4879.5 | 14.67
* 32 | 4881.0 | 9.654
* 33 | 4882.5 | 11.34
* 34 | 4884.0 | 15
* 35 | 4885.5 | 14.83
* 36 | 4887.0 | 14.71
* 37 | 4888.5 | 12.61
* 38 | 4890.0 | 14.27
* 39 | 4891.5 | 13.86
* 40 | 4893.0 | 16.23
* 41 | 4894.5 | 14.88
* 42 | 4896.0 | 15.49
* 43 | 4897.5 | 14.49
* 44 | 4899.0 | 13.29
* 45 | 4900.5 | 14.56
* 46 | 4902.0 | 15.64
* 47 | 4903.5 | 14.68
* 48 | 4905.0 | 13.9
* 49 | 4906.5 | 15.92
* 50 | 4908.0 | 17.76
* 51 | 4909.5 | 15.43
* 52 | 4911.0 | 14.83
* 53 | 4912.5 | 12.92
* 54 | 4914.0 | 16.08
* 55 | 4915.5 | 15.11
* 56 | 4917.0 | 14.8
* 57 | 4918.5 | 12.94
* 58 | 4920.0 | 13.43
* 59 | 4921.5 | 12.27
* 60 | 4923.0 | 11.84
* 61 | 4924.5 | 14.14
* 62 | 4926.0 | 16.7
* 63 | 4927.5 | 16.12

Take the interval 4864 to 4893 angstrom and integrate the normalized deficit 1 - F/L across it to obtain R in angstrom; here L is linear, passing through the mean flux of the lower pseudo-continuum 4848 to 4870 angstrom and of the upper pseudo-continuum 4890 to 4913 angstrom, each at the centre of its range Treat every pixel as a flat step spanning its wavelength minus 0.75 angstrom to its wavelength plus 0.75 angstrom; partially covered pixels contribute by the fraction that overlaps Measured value 6.0 angstrom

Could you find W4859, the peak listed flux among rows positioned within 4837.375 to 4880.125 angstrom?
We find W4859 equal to 66.3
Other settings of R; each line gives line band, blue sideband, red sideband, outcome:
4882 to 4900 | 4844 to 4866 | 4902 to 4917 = 2.0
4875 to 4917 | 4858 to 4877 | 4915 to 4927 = 4.2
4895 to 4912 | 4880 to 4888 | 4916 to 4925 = -2.4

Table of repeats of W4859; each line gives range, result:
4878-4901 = 16.23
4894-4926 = 17.76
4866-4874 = 13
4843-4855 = 13.94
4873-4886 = 15.12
